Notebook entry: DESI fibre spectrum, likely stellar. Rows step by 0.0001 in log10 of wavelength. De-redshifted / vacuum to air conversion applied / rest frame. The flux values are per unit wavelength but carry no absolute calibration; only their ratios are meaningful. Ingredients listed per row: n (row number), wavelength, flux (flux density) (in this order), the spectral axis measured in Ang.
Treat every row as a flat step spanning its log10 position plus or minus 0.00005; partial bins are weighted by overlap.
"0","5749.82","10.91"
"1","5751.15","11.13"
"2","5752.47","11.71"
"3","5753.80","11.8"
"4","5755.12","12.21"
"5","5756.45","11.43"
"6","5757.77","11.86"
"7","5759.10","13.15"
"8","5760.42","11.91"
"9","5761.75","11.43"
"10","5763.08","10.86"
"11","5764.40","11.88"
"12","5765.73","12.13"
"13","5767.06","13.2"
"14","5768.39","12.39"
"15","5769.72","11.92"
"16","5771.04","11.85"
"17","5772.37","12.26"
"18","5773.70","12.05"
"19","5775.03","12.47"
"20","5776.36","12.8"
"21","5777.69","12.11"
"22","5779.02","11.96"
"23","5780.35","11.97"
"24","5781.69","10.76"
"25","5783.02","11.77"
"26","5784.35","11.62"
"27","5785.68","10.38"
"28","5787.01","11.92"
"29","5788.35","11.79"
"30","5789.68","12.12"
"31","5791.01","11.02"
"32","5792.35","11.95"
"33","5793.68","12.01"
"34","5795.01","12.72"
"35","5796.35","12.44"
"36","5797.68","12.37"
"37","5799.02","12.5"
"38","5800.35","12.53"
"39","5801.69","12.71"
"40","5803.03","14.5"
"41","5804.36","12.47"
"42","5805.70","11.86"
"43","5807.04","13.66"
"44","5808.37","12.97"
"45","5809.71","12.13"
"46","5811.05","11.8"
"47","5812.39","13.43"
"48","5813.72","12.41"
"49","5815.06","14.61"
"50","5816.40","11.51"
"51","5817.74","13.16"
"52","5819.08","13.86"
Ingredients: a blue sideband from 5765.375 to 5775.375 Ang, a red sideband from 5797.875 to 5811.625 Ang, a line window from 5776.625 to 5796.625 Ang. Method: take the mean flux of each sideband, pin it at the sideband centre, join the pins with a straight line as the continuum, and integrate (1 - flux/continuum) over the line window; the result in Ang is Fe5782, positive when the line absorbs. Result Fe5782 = 1.1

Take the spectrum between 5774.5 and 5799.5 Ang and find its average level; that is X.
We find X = 11.9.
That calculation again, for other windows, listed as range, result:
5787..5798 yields 12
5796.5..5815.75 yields 12.8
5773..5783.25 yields 12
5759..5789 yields 11.9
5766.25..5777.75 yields 12.3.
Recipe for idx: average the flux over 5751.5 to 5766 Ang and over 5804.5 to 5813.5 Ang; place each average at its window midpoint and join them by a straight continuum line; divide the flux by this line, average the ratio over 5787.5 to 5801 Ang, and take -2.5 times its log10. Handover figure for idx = 0.02 mag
